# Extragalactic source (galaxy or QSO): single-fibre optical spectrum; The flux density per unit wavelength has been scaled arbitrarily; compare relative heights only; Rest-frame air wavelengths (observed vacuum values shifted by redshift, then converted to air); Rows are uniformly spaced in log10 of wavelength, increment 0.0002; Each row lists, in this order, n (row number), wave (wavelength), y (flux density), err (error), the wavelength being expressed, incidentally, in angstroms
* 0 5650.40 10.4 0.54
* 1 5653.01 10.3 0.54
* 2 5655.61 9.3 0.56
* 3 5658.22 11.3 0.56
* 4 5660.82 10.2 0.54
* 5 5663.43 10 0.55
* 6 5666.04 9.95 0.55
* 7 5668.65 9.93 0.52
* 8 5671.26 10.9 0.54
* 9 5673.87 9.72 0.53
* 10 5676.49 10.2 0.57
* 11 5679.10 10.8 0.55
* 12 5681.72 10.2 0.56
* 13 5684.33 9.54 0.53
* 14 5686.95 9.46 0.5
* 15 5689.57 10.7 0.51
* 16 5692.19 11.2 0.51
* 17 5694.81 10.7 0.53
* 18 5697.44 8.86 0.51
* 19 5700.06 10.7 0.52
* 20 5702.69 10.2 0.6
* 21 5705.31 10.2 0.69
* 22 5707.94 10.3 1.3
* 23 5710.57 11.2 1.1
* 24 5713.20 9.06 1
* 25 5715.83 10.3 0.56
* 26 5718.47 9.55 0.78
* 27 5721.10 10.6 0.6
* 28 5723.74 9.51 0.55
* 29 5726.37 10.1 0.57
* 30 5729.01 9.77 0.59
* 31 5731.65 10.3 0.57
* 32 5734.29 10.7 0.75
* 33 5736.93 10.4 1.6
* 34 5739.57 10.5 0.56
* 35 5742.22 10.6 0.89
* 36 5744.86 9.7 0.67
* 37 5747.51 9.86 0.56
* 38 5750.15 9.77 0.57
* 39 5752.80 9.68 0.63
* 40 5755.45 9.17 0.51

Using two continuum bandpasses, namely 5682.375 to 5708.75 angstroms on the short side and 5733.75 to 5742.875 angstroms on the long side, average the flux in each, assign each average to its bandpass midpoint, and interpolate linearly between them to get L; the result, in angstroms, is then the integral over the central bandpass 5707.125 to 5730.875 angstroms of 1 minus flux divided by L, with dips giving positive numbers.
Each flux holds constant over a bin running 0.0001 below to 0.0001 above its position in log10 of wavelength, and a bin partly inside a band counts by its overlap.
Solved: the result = 0.8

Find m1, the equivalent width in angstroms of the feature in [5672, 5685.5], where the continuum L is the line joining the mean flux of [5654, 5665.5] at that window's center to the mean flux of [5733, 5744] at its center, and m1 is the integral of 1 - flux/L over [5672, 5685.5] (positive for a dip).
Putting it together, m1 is 0.2 angstroms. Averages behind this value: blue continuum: 10.2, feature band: 10.1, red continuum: 10.5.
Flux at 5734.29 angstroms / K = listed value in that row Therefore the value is 10.7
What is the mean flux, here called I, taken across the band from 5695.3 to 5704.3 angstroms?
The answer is 10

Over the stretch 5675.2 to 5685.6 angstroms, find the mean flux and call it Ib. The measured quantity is 10.2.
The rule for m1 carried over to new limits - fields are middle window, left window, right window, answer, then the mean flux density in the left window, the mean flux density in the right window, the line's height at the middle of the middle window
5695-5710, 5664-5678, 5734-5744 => 0.22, 10.1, 10.5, 10.3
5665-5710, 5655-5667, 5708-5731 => -0.45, 10.2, 10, 10.1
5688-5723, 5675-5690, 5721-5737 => -0.43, 10.1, 10.2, 10.1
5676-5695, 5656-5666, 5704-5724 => -0.21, 10.3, 10.1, 10.2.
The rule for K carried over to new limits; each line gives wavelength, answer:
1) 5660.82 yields 10.2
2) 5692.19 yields 11.2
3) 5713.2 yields 9.06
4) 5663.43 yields 10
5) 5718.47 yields 9.55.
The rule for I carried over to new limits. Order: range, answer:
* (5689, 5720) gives 10.2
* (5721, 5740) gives 10.2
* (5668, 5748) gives 10.2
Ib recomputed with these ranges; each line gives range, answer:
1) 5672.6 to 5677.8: 9.96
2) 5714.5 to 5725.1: 9.99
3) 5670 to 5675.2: 10.3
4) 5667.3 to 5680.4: 10.3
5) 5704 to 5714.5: 10.2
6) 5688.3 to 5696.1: 10.9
